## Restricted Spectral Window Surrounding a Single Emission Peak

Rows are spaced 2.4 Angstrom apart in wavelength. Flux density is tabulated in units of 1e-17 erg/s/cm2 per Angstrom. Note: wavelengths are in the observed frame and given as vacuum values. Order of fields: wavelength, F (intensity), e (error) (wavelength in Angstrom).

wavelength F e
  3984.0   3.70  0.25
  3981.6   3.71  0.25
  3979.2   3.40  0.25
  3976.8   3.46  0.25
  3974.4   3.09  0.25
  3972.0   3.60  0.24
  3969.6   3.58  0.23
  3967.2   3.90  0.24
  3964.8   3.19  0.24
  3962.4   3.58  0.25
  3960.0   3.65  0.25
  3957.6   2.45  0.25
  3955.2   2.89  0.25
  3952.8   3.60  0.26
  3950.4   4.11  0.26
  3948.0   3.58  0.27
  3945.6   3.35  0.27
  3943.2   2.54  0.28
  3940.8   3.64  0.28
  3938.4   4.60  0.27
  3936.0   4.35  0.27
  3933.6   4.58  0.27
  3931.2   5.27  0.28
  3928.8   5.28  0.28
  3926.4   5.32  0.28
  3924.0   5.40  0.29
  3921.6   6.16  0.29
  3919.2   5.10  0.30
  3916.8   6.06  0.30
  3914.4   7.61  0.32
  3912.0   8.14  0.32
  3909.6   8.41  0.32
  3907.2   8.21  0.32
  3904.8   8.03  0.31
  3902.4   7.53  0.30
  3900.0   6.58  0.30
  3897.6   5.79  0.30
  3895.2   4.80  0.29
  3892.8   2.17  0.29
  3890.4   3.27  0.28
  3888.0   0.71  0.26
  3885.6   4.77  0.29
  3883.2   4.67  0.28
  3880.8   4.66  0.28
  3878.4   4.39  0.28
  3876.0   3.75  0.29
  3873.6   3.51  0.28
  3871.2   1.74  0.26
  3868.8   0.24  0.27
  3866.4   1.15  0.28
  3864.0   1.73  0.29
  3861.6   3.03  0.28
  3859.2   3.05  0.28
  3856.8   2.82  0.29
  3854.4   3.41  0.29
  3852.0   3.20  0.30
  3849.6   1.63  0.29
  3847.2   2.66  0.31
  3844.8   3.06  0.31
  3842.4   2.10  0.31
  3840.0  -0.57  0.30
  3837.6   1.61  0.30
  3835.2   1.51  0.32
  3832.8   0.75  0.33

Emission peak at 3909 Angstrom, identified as Lyman alpha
